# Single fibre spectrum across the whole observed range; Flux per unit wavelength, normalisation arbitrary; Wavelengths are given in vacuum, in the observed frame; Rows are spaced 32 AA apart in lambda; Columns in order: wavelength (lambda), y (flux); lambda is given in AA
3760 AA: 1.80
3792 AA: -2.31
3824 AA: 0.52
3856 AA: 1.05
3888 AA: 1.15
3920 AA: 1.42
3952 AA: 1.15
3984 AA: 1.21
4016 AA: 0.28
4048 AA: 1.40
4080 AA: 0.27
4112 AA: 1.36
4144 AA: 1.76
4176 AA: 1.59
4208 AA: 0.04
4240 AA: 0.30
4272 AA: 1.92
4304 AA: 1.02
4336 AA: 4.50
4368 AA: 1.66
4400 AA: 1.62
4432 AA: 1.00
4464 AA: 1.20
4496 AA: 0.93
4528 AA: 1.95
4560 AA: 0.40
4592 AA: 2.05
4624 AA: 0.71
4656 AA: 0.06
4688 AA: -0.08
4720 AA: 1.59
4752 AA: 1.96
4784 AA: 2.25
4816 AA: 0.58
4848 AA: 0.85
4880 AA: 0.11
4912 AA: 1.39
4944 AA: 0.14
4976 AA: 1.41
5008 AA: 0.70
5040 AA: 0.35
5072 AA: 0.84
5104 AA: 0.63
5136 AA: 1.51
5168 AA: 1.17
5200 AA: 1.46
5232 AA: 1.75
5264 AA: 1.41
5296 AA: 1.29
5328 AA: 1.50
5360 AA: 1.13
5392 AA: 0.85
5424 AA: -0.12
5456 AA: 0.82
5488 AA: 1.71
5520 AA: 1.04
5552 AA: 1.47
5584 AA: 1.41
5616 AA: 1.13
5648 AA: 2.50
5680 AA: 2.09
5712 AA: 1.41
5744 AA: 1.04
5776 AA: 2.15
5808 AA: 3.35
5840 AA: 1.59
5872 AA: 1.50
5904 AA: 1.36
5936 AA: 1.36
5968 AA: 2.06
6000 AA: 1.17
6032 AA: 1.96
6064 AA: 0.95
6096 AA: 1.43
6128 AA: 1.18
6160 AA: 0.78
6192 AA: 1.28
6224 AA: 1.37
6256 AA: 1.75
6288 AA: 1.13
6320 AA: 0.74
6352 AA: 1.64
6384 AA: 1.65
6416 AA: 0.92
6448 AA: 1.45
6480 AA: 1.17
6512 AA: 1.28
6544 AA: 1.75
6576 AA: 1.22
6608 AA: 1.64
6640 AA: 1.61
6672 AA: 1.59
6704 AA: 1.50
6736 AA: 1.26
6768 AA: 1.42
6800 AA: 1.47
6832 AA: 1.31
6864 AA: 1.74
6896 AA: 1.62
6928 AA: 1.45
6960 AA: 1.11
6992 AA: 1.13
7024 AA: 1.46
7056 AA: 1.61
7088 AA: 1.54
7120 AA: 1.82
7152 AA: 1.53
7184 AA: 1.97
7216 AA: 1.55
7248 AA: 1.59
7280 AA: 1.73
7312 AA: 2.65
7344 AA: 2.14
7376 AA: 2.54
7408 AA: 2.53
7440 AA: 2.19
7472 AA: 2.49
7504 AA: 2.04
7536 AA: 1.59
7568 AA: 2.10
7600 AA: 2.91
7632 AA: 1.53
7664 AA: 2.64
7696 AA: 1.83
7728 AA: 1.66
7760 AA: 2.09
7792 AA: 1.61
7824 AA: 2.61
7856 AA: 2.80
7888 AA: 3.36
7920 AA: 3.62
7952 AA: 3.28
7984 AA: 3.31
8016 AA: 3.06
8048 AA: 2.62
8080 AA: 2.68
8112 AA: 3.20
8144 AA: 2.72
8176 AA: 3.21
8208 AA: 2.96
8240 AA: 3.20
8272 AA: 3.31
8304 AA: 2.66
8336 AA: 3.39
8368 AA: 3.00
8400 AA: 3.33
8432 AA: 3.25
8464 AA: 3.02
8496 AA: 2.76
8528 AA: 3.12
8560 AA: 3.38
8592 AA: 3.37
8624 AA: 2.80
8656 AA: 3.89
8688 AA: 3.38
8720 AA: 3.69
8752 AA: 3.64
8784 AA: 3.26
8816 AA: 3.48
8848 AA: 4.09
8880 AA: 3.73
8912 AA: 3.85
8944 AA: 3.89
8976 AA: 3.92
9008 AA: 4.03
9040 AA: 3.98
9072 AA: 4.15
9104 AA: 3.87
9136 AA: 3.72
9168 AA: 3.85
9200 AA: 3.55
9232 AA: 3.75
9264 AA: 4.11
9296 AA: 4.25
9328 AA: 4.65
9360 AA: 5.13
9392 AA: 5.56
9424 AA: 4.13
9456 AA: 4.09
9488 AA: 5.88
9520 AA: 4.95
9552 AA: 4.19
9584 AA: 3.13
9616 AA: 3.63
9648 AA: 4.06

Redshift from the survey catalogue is 0.959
